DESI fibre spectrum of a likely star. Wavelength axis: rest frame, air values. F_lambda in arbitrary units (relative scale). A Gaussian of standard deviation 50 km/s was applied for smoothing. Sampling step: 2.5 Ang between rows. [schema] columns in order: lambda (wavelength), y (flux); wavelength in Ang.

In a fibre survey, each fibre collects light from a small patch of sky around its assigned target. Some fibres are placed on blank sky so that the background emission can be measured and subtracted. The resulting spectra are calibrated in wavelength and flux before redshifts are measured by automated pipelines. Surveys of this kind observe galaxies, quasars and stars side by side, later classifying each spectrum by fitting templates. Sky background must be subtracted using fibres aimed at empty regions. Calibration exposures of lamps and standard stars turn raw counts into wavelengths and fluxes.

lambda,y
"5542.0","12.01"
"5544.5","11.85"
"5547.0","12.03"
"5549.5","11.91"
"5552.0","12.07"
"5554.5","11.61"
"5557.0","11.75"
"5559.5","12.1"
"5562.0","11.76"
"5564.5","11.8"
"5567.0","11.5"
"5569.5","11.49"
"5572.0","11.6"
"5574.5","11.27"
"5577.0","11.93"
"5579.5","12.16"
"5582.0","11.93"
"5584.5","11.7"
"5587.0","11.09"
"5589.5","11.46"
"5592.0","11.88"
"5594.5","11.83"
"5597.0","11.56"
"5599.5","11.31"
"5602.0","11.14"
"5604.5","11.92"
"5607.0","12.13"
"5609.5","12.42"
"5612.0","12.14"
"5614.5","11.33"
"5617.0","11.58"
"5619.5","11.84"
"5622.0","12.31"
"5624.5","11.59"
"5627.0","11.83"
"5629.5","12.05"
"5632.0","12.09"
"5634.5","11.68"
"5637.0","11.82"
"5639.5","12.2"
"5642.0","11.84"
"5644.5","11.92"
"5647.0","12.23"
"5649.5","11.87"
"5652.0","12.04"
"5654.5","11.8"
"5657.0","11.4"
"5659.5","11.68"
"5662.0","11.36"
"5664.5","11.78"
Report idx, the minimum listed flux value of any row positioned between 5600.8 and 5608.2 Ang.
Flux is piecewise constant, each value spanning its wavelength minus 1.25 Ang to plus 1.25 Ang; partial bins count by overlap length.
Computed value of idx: 11.14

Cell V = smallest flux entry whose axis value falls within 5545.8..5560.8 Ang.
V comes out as 11.61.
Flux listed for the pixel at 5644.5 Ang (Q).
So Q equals 11.92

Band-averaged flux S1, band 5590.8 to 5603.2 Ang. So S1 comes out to 11.5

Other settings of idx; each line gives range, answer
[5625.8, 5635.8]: 11.68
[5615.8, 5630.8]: 11.58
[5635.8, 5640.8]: 11.82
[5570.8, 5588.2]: 11.09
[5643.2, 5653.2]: 11.87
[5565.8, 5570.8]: 11.49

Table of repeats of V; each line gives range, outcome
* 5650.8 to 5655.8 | 11.8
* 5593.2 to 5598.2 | 11.56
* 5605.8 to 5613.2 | 12.13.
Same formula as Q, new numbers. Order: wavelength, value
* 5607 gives 12.13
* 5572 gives 11.6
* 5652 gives 12.04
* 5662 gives 11.36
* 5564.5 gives 11.8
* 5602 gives 11.14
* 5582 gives 11.93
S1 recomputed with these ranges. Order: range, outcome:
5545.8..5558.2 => 11.9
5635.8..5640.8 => 12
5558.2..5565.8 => 11.9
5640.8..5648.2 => 12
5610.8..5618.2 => 11.7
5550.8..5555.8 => 11.8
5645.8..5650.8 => 12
